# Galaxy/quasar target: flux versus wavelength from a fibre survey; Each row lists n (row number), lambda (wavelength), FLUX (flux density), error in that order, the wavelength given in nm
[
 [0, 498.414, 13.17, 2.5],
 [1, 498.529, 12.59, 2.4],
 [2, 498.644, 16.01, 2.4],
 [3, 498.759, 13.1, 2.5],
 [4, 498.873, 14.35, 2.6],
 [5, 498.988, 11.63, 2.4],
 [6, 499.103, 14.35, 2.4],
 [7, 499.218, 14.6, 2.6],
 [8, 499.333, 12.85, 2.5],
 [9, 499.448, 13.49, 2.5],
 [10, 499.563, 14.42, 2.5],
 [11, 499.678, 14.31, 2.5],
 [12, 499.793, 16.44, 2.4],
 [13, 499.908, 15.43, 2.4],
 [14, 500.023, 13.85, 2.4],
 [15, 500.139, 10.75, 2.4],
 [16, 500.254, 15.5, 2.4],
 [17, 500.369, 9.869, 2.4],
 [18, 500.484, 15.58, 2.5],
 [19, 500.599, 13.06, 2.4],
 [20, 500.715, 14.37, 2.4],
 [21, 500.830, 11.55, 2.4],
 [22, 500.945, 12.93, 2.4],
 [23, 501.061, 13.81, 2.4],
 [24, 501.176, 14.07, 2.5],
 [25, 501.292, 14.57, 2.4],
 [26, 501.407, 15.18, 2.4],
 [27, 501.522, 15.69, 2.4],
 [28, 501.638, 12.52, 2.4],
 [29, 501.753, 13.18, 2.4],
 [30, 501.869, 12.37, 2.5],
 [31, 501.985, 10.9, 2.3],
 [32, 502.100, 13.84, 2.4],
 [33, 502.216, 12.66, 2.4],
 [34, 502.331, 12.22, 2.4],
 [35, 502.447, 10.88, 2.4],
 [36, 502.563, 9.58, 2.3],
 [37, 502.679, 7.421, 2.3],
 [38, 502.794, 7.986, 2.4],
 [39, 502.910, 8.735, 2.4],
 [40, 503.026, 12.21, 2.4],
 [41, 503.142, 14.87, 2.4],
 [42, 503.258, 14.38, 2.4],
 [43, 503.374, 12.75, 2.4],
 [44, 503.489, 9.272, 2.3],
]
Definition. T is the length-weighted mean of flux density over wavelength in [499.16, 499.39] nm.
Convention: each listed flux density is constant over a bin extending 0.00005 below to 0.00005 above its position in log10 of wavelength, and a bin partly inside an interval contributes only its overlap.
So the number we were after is 13.7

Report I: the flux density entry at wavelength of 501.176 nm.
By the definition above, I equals 14.07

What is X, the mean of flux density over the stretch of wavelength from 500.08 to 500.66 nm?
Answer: 12.9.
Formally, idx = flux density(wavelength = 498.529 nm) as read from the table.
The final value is 12.59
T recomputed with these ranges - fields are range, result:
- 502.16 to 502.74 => 10.5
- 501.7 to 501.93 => 12.7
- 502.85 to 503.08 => 10.4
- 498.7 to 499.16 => 13.4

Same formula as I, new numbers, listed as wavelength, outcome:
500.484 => 15.58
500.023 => 13.85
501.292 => 14.57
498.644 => 16.01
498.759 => 13.1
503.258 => 14.38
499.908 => 15.43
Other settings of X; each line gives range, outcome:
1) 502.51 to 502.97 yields 8.44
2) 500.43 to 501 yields 13.5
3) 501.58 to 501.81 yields 12.9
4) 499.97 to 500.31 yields 13.3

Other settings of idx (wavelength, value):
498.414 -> 13.17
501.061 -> 13.81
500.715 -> 14.37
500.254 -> 15.5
